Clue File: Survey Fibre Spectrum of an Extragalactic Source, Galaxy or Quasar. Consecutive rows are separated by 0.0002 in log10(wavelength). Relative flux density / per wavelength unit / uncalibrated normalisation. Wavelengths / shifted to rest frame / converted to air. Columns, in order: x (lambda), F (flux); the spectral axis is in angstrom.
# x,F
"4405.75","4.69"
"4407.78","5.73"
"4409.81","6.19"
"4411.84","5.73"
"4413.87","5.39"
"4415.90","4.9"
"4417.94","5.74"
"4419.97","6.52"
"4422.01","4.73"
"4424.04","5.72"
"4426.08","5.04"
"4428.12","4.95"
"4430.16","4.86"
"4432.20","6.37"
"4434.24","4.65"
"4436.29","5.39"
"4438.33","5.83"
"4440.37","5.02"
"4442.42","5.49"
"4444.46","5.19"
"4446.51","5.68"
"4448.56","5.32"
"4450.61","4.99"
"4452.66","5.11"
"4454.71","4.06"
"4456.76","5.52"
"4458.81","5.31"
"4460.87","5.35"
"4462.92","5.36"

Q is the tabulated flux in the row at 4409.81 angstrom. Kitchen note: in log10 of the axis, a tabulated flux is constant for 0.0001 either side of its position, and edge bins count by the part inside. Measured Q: 6.19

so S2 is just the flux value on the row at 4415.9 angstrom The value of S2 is 4.9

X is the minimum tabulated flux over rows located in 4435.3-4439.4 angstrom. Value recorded 5.39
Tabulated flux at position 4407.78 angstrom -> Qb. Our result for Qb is 5.73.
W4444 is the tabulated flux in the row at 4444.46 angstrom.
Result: 5.19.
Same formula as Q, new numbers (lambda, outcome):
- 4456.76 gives 5.52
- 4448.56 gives 5.32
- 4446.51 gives 5.68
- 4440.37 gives 5.02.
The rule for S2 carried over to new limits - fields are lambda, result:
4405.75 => 4.69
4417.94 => 5.74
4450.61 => 4.99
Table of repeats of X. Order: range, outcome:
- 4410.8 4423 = 4.73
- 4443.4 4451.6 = 4.99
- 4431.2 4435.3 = 4.65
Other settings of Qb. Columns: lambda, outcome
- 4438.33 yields 5.83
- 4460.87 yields 5.35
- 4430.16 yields 4.86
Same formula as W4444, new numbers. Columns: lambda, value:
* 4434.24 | 4.65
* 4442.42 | 5.49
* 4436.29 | 5.39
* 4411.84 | 5.73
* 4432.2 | 6.37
